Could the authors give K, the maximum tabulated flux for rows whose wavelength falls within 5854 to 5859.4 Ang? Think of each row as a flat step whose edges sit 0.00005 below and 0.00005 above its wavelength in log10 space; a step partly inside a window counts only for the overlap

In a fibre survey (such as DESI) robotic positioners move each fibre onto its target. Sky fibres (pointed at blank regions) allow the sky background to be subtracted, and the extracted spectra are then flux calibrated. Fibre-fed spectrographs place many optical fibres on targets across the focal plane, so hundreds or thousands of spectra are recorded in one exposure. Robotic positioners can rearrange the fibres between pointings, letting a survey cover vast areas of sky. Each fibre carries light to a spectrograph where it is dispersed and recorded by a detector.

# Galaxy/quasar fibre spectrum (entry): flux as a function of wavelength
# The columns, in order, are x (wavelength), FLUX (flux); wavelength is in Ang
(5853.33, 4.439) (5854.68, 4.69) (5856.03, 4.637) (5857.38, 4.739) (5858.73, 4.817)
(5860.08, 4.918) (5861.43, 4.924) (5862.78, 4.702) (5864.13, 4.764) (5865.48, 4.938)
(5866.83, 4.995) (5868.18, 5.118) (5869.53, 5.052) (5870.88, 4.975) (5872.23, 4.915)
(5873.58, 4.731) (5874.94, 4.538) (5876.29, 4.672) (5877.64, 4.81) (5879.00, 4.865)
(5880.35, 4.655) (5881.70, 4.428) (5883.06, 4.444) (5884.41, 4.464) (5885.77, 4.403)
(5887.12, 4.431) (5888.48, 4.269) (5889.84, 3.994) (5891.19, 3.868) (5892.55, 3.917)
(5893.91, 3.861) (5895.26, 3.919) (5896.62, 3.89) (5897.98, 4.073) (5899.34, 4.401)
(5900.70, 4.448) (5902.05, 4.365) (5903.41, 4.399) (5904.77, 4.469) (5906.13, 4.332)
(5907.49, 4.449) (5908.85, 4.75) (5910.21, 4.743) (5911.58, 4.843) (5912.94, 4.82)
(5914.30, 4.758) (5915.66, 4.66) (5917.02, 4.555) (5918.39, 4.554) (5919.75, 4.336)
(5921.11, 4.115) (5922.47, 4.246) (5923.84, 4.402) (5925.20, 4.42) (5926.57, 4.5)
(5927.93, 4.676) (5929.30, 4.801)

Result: 4.817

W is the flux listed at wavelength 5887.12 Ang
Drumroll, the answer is 4.431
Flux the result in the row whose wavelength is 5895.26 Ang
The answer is 3.919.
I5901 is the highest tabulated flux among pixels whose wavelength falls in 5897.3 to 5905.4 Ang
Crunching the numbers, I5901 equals 4.469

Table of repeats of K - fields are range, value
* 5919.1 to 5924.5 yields 4.402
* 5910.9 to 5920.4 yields 4.843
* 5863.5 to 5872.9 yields 5.118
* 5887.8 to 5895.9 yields 4.269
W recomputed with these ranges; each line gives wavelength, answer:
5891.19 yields 3.868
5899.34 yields 4.401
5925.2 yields 4.42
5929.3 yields 4.801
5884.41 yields 4.464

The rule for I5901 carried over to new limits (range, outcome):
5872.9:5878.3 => 4.81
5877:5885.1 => 4.865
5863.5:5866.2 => 4.938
